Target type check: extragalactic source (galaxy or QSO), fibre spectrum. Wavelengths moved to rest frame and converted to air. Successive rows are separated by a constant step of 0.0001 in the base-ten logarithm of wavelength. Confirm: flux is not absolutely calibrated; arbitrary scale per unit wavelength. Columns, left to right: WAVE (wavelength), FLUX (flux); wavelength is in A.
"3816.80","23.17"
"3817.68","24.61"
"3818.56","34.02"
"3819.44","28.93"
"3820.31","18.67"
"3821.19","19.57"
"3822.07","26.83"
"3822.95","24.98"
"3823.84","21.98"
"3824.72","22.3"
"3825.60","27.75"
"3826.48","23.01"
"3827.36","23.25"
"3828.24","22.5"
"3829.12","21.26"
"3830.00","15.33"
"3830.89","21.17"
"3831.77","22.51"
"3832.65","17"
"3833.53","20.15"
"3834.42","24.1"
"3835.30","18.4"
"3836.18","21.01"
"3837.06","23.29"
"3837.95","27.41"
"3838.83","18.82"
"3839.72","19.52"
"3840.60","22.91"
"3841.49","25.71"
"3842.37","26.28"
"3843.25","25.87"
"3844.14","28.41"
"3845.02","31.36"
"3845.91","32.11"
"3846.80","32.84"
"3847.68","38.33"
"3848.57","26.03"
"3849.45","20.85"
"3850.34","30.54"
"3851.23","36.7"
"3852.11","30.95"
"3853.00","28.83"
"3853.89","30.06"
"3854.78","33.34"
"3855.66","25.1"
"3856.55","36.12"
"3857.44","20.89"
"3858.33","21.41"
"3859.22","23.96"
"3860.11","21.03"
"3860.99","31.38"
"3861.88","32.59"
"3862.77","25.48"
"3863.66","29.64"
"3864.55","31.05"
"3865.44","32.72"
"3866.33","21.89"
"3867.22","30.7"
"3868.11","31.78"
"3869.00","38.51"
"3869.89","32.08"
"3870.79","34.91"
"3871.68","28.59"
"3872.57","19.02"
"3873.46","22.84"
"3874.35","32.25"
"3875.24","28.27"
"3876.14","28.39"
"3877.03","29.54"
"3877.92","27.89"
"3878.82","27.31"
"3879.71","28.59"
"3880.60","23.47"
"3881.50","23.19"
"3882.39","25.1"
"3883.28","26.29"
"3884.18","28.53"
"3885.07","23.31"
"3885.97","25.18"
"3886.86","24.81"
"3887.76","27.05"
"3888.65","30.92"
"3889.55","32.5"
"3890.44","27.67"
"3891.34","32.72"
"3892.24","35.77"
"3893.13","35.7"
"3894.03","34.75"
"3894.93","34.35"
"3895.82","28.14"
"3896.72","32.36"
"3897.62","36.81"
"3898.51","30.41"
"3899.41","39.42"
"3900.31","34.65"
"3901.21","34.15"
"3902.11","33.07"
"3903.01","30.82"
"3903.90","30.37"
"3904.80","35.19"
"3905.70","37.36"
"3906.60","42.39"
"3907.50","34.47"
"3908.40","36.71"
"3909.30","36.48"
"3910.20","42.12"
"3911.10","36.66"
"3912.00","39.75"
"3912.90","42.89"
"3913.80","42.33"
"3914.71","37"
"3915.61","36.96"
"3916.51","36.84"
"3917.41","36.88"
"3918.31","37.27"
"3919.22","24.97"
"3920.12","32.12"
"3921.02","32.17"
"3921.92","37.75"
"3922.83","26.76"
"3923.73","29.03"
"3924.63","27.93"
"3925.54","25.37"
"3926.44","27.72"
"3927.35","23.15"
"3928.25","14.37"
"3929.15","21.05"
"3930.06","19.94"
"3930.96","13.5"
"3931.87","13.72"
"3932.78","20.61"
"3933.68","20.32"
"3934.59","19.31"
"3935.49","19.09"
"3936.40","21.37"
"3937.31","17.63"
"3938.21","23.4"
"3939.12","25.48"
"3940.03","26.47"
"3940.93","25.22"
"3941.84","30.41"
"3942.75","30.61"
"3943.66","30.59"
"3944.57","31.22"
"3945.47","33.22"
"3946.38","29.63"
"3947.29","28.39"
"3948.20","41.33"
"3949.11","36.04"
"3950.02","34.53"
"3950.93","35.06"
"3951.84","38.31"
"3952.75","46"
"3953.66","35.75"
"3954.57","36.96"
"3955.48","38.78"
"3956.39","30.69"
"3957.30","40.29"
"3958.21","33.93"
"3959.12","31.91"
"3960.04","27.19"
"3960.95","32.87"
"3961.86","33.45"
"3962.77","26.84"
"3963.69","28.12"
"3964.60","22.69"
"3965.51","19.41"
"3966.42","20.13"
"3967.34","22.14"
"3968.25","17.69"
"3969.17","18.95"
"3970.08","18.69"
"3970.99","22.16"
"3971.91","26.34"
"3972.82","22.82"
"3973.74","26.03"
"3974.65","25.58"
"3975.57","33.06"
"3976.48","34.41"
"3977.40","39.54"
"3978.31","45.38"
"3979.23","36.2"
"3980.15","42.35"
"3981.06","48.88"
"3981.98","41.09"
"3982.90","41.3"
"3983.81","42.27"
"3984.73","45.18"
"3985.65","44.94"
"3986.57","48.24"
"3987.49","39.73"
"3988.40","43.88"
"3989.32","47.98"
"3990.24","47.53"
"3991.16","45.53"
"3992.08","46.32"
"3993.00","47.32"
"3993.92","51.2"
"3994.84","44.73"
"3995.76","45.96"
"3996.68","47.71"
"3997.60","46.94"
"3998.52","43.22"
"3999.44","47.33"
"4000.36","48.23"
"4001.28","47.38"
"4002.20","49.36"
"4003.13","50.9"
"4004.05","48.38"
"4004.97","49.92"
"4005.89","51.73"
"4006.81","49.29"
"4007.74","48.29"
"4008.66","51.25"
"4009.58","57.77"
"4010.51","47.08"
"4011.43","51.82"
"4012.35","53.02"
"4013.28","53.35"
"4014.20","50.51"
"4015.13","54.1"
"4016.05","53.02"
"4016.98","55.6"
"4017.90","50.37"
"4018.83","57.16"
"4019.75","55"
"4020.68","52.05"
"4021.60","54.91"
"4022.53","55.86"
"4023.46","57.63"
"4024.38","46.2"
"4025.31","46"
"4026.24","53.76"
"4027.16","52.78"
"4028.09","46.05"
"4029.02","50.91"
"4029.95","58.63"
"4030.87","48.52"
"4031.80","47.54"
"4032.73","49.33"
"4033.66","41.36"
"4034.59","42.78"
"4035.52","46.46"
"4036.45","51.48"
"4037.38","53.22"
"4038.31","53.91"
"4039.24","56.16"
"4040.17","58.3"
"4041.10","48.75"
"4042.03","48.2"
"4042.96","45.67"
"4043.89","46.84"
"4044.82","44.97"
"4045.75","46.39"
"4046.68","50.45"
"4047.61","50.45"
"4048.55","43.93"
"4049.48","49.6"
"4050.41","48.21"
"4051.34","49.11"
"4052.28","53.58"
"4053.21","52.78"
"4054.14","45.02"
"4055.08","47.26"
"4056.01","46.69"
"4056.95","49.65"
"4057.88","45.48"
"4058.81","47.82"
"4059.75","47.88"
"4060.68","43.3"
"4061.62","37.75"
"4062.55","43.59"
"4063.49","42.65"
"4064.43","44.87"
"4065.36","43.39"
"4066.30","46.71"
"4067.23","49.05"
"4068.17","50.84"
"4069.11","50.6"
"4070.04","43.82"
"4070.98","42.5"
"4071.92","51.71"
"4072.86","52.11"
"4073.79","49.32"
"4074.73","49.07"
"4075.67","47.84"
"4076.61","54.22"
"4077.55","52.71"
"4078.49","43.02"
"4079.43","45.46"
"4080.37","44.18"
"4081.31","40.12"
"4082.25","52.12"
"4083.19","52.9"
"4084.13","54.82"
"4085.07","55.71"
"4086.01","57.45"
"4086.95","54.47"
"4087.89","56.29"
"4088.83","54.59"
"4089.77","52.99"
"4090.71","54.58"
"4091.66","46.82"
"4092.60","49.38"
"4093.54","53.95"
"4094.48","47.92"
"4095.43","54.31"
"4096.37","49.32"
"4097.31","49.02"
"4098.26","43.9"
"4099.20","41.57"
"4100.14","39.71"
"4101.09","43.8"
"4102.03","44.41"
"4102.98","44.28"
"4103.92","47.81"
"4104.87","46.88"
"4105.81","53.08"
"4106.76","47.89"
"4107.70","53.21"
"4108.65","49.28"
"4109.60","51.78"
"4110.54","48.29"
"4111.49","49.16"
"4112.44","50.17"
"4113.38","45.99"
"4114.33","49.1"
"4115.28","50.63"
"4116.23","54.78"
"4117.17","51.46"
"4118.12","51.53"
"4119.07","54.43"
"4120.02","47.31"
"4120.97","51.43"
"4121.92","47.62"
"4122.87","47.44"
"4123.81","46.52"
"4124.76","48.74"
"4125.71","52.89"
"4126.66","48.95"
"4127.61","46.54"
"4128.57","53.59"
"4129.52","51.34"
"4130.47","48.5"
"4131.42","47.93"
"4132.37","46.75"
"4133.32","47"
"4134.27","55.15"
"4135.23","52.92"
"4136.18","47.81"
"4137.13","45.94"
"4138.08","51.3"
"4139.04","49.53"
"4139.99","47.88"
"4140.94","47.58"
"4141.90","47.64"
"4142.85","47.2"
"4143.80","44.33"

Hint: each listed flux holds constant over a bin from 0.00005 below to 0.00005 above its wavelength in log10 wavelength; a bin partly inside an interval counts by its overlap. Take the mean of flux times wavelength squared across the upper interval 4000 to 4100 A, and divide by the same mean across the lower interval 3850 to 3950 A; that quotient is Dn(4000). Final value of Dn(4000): 1.80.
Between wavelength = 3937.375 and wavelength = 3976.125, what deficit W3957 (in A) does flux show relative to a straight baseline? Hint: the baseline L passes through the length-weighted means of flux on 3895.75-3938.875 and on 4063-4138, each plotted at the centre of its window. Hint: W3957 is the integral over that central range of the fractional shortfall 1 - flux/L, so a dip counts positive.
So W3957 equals 5.47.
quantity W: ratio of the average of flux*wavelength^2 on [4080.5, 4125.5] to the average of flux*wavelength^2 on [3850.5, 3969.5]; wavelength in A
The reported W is 1.84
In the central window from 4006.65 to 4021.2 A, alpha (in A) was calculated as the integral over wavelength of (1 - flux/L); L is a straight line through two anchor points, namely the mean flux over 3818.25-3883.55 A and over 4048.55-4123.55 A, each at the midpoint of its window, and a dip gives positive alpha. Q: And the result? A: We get -3.69 A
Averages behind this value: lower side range 26.4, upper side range 48.8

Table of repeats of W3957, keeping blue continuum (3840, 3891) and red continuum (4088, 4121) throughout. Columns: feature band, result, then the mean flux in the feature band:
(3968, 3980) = 2.9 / 28.8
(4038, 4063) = -2.0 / 48.2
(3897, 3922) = -3.0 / 36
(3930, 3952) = 5.3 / 26.6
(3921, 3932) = 3.1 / 24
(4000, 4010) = -2.4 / 50.2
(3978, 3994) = -2.3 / 44.6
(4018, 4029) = -2.7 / 52.3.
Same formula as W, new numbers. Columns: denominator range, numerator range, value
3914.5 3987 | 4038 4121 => 1.72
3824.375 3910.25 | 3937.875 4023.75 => 1.48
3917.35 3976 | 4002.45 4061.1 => 1.90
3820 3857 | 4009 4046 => 2.22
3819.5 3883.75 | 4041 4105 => 2.05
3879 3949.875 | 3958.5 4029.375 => 1.48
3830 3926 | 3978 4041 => 1.76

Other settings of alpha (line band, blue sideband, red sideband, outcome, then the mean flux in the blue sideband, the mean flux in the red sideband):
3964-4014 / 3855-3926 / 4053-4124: -1.0 A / 31.2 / 48.7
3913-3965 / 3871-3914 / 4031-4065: 9.8 A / 31.7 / 47.8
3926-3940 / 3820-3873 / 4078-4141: 5.6 A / 26.2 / 49.5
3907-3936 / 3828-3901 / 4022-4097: 3.7 A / 27.9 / 49.3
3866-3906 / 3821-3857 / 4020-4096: 0.7 A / 25.5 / 49.4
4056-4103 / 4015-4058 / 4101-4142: 1.4 A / 50.3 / 49.3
